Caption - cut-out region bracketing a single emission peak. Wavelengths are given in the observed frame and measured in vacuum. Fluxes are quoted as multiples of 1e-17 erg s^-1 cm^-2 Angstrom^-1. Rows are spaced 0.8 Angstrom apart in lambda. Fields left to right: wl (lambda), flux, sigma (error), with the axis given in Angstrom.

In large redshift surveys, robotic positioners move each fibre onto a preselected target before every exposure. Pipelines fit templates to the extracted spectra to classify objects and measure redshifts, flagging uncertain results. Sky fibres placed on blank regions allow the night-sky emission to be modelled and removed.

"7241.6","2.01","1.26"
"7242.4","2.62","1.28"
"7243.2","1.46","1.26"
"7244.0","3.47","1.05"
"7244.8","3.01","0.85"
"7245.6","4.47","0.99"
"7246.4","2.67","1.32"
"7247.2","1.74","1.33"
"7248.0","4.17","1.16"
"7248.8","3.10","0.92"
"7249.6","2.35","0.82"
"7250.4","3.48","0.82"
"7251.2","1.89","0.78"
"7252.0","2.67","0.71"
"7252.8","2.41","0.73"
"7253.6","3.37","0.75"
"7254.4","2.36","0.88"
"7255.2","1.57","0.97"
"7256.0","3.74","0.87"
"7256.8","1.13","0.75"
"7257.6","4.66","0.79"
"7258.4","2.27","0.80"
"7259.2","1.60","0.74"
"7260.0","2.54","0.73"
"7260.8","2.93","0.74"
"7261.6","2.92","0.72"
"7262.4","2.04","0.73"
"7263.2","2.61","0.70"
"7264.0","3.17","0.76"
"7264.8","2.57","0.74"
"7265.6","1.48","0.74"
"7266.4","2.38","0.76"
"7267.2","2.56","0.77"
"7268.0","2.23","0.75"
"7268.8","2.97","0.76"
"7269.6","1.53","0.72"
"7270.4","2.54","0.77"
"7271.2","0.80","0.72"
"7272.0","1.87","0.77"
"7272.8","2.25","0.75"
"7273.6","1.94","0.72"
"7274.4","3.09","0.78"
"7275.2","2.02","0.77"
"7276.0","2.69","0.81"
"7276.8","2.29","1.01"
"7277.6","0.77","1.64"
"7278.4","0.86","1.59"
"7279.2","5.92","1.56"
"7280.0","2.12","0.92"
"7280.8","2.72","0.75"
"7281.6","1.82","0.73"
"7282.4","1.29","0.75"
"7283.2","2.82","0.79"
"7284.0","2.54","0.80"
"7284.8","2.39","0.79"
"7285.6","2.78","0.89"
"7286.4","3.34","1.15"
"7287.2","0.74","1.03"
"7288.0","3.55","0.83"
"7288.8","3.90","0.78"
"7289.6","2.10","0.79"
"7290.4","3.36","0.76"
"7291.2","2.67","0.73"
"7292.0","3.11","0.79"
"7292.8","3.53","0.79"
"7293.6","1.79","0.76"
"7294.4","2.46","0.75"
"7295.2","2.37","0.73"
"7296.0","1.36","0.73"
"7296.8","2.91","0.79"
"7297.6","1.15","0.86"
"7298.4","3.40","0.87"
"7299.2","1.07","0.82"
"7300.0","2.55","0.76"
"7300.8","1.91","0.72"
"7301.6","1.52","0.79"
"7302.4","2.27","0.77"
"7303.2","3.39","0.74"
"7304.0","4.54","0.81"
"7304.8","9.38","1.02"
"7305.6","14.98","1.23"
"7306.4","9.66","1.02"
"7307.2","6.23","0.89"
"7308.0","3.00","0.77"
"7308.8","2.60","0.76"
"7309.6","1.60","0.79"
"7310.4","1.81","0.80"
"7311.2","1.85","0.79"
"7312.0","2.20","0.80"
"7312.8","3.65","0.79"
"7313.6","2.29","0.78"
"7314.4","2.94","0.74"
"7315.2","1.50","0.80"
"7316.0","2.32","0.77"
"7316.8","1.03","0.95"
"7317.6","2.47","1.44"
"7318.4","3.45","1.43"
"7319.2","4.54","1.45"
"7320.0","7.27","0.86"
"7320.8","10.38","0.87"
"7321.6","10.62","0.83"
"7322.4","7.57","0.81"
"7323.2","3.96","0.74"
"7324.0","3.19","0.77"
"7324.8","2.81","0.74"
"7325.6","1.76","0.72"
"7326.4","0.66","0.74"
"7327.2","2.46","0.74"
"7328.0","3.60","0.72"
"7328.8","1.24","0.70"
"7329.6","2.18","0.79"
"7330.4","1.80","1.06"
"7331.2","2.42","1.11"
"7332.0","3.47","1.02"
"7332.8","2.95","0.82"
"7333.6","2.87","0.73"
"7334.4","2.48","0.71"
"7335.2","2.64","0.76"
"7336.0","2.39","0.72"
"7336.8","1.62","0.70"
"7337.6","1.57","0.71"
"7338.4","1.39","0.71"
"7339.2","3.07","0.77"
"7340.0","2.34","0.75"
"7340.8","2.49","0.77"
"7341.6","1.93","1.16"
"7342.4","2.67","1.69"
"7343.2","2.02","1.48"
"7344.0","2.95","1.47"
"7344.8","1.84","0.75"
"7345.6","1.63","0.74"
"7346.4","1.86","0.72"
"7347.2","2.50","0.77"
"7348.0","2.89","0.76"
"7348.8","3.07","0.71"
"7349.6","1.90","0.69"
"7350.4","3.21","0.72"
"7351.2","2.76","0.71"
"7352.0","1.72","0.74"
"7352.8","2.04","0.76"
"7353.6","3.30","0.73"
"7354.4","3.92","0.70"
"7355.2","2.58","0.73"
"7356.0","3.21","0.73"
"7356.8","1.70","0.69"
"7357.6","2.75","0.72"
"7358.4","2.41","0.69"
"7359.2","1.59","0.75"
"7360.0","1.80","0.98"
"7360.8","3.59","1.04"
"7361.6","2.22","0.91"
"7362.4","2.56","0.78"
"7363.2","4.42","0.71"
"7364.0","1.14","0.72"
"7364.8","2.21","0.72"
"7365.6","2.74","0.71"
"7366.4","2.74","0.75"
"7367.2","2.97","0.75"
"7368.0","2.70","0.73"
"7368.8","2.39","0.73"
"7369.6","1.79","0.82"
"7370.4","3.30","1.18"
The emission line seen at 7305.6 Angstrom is [S II]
